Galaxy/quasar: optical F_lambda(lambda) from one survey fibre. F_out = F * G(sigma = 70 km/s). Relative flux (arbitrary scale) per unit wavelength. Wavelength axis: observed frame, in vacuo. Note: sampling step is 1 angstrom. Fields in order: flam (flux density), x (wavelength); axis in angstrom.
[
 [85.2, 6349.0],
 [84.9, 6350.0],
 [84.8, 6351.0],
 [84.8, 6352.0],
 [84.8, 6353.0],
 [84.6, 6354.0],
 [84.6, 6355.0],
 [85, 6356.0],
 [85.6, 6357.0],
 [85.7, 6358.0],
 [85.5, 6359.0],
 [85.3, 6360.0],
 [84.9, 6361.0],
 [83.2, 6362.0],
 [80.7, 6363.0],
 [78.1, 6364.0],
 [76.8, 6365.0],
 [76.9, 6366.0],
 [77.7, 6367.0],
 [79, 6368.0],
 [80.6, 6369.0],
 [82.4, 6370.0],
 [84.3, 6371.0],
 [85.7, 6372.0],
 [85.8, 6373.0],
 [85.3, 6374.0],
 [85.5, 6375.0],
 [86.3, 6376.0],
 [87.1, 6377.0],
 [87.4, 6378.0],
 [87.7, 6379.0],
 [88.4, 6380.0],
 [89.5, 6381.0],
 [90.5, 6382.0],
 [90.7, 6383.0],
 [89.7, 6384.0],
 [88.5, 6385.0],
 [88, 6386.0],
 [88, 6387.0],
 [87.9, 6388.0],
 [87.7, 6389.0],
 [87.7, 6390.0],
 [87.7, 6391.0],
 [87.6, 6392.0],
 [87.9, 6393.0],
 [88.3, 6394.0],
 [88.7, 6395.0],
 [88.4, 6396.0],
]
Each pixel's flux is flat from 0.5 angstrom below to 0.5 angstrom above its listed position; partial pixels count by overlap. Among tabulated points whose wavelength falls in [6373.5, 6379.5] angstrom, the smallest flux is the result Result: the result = 85.3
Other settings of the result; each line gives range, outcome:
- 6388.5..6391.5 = 87.7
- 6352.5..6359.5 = 84.6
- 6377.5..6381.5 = 87.4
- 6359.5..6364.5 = 78.1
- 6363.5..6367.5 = 76.8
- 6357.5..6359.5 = 85.5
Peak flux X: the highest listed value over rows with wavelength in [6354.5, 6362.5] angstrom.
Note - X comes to 85.7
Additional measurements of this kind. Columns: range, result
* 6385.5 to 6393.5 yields 88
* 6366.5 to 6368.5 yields 79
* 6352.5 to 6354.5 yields 84.8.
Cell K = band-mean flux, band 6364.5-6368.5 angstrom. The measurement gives 77.6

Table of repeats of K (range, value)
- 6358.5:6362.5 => 84.7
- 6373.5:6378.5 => 86.3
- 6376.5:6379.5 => 87.4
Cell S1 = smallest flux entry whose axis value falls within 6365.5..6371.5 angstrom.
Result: 76.9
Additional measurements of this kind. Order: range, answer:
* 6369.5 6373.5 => 82.4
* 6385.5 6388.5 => 87.9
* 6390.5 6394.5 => 87.6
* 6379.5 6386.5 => 88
